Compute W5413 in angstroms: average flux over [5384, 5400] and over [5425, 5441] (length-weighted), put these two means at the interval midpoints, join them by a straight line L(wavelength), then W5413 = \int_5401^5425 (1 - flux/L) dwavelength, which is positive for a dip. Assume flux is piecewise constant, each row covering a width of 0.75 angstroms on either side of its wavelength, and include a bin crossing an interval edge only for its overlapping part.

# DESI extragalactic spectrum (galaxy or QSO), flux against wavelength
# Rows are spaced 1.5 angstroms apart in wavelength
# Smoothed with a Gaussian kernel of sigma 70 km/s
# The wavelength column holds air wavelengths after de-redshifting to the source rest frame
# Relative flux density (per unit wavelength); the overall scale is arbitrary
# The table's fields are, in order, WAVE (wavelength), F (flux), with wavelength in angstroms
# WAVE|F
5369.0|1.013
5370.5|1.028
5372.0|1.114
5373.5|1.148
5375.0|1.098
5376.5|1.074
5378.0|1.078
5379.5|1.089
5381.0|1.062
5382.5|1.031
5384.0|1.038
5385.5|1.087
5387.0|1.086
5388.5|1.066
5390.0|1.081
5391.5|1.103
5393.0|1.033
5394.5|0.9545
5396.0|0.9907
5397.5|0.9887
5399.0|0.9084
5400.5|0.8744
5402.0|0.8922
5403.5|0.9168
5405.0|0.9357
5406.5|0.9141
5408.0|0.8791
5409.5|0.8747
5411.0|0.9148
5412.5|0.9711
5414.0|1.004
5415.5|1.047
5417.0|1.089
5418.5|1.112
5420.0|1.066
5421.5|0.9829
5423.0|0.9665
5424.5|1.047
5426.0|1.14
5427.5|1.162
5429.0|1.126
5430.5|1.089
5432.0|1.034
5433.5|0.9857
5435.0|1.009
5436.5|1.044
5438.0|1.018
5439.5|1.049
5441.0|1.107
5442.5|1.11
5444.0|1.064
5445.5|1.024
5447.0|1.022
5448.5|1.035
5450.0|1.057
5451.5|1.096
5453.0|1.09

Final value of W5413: 1.7 angstroms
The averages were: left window 1.03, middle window 0.974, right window 1.07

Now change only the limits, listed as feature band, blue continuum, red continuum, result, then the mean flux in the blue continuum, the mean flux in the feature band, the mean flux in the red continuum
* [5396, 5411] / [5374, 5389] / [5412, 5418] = 1.91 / 1.07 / 0.914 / 1.03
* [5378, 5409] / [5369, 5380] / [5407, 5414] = 0.05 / 1.08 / 0.998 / 0.92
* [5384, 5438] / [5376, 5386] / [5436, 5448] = 2.47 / 1.06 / 1.01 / 1.05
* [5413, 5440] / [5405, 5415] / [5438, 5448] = -1.63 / 0.93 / 1.05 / 1.06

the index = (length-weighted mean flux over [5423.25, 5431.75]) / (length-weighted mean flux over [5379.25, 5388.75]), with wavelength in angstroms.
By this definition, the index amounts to 1.03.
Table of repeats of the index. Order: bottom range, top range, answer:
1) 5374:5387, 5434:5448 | 0.98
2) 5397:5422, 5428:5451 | 1.09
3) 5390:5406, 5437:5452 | 1.10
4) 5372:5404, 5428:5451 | 1.02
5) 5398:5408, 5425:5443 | 1.18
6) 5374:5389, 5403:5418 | 0.89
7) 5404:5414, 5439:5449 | 1.15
